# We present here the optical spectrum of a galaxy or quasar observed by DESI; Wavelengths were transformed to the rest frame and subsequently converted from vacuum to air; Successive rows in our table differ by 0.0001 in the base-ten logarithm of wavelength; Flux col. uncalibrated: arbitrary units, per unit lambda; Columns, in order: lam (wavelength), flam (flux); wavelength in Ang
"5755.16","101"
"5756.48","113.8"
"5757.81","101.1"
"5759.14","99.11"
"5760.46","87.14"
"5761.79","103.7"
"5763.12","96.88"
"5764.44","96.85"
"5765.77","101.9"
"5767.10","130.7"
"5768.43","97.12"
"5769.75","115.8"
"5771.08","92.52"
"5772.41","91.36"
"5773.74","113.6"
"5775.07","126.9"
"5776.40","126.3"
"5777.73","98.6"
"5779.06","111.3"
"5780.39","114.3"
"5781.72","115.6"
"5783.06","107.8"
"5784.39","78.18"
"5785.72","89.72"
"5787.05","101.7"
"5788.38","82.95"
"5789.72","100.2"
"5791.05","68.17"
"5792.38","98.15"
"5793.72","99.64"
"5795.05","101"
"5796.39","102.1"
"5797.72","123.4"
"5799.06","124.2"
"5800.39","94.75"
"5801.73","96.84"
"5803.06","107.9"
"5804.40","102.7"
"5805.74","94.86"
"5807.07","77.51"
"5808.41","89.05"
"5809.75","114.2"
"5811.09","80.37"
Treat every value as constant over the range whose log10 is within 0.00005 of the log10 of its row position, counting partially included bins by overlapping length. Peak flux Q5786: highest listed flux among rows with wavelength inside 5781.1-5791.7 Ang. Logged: 115.6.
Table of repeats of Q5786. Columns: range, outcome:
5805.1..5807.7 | 94.86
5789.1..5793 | 100.2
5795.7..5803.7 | 124.2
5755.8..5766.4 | 113.8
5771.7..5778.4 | 126.9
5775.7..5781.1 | 126.3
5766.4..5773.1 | 130.7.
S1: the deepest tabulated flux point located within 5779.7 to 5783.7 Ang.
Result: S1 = 107.8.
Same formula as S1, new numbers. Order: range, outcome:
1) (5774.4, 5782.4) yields 98.6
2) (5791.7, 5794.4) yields 98.15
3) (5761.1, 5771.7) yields 92.52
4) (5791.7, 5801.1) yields 94.75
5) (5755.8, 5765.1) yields 87.14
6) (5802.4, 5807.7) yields 77.51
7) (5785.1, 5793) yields 68.17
